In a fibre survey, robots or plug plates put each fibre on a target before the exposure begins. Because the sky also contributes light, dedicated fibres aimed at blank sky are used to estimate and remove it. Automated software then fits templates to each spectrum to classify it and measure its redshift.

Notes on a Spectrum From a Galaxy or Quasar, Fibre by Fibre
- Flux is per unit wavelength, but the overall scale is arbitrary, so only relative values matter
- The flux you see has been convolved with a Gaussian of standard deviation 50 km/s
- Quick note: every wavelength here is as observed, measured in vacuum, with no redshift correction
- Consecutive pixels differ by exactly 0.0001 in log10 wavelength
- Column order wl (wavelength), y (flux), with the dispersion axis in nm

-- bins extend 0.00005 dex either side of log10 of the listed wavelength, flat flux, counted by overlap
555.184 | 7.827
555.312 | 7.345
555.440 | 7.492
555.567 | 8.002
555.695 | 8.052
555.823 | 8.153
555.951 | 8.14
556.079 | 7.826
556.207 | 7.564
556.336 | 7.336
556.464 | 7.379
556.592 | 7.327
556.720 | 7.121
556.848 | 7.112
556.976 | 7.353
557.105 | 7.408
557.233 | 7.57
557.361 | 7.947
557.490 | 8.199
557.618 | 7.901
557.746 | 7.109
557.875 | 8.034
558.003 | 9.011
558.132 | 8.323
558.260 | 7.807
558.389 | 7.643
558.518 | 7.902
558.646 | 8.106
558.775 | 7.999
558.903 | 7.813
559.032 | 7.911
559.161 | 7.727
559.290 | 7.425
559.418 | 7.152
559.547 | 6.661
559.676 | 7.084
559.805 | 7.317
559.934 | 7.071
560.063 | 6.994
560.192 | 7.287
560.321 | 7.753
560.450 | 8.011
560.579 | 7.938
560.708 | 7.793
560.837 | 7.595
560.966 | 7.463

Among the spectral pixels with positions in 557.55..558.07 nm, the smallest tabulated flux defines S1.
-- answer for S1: 7.109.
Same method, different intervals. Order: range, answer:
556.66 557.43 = 7.112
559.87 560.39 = 6.994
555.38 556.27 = 7.492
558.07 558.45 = 7.643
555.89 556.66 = 7.327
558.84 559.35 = 7.425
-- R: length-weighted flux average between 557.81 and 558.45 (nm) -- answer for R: 8.16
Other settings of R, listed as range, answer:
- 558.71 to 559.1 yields 7.9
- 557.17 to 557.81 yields 7.75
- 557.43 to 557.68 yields 8.06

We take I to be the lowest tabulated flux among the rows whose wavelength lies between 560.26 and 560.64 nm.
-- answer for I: 7.753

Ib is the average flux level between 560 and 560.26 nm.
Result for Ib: 7.15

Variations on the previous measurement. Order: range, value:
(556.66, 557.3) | 7.32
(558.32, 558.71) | 7.88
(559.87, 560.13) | 7.03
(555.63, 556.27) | 7.95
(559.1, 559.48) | 7.44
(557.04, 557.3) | 7.49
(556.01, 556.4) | 7.57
